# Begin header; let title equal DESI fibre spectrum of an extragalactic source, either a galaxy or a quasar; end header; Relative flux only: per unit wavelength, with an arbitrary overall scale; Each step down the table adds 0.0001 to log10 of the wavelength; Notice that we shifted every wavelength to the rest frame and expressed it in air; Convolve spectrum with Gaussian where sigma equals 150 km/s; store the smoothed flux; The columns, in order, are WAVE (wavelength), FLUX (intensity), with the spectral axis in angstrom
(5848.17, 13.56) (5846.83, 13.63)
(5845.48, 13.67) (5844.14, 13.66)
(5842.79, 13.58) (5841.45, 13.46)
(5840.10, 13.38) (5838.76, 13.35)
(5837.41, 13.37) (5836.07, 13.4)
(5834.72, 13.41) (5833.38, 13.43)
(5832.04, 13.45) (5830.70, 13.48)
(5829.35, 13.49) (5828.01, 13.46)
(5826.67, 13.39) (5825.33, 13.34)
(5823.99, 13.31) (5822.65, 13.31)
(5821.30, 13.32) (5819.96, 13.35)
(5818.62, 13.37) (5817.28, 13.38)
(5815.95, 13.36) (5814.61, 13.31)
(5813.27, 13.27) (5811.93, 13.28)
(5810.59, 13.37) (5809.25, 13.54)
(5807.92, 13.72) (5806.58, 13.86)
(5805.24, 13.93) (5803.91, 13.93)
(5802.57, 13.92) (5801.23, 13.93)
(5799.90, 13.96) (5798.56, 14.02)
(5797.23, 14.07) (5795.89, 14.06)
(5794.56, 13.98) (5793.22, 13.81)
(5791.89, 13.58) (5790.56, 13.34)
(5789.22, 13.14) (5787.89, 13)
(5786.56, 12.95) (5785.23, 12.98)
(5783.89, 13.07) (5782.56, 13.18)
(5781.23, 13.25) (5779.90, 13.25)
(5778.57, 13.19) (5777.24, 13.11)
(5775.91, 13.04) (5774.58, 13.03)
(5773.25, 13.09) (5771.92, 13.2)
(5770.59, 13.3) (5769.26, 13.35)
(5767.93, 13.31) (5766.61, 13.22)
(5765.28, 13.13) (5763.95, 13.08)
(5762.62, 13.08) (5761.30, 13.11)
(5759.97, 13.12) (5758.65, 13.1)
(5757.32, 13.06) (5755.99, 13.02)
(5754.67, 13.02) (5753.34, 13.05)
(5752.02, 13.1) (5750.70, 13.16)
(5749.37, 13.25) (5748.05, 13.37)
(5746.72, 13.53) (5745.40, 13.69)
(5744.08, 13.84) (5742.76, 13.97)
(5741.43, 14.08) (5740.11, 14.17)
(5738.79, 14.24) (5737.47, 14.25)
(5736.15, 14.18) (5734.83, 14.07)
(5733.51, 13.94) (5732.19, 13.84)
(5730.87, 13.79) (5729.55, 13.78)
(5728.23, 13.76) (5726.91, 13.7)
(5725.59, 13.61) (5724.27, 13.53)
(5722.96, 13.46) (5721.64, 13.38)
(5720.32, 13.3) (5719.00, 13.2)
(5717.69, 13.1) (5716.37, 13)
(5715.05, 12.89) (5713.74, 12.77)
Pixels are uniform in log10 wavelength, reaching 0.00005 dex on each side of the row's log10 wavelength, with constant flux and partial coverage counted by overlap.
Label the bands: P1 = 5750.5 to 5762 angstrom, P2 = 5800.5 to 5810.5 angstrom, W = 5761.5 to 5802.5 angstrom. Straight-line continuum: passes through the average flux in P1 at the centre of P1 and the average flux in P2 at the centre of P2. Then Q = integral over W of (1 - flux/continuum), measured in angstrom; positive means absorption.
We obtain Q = 0.3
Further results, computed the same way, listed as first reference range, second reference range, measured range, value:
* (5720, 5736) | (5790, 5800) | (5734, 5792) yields 1.83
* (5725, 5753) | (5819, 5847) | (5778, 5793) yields 0.45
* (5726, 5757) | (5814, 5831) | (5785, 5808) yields -0.38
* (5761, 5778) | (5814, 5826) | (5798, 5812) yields -0.53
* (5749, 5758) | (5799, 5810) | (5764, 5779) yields 0.20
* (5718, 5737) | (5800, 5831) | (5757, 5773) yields 0.51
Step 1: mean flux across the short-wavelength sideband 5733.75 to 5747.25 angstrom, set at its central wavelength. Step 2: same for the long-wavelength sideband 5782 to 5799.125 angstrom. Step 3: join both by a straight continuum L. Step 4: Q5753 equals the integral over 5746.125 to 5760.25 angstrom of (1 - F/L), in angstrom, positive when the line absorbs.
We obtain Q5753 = 0.7 angstrom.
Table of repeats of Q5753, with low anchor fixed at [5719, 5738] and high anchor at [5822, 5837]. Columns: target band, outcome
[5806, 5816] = 0.0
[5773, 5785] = 0.4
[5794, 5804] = -0.4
